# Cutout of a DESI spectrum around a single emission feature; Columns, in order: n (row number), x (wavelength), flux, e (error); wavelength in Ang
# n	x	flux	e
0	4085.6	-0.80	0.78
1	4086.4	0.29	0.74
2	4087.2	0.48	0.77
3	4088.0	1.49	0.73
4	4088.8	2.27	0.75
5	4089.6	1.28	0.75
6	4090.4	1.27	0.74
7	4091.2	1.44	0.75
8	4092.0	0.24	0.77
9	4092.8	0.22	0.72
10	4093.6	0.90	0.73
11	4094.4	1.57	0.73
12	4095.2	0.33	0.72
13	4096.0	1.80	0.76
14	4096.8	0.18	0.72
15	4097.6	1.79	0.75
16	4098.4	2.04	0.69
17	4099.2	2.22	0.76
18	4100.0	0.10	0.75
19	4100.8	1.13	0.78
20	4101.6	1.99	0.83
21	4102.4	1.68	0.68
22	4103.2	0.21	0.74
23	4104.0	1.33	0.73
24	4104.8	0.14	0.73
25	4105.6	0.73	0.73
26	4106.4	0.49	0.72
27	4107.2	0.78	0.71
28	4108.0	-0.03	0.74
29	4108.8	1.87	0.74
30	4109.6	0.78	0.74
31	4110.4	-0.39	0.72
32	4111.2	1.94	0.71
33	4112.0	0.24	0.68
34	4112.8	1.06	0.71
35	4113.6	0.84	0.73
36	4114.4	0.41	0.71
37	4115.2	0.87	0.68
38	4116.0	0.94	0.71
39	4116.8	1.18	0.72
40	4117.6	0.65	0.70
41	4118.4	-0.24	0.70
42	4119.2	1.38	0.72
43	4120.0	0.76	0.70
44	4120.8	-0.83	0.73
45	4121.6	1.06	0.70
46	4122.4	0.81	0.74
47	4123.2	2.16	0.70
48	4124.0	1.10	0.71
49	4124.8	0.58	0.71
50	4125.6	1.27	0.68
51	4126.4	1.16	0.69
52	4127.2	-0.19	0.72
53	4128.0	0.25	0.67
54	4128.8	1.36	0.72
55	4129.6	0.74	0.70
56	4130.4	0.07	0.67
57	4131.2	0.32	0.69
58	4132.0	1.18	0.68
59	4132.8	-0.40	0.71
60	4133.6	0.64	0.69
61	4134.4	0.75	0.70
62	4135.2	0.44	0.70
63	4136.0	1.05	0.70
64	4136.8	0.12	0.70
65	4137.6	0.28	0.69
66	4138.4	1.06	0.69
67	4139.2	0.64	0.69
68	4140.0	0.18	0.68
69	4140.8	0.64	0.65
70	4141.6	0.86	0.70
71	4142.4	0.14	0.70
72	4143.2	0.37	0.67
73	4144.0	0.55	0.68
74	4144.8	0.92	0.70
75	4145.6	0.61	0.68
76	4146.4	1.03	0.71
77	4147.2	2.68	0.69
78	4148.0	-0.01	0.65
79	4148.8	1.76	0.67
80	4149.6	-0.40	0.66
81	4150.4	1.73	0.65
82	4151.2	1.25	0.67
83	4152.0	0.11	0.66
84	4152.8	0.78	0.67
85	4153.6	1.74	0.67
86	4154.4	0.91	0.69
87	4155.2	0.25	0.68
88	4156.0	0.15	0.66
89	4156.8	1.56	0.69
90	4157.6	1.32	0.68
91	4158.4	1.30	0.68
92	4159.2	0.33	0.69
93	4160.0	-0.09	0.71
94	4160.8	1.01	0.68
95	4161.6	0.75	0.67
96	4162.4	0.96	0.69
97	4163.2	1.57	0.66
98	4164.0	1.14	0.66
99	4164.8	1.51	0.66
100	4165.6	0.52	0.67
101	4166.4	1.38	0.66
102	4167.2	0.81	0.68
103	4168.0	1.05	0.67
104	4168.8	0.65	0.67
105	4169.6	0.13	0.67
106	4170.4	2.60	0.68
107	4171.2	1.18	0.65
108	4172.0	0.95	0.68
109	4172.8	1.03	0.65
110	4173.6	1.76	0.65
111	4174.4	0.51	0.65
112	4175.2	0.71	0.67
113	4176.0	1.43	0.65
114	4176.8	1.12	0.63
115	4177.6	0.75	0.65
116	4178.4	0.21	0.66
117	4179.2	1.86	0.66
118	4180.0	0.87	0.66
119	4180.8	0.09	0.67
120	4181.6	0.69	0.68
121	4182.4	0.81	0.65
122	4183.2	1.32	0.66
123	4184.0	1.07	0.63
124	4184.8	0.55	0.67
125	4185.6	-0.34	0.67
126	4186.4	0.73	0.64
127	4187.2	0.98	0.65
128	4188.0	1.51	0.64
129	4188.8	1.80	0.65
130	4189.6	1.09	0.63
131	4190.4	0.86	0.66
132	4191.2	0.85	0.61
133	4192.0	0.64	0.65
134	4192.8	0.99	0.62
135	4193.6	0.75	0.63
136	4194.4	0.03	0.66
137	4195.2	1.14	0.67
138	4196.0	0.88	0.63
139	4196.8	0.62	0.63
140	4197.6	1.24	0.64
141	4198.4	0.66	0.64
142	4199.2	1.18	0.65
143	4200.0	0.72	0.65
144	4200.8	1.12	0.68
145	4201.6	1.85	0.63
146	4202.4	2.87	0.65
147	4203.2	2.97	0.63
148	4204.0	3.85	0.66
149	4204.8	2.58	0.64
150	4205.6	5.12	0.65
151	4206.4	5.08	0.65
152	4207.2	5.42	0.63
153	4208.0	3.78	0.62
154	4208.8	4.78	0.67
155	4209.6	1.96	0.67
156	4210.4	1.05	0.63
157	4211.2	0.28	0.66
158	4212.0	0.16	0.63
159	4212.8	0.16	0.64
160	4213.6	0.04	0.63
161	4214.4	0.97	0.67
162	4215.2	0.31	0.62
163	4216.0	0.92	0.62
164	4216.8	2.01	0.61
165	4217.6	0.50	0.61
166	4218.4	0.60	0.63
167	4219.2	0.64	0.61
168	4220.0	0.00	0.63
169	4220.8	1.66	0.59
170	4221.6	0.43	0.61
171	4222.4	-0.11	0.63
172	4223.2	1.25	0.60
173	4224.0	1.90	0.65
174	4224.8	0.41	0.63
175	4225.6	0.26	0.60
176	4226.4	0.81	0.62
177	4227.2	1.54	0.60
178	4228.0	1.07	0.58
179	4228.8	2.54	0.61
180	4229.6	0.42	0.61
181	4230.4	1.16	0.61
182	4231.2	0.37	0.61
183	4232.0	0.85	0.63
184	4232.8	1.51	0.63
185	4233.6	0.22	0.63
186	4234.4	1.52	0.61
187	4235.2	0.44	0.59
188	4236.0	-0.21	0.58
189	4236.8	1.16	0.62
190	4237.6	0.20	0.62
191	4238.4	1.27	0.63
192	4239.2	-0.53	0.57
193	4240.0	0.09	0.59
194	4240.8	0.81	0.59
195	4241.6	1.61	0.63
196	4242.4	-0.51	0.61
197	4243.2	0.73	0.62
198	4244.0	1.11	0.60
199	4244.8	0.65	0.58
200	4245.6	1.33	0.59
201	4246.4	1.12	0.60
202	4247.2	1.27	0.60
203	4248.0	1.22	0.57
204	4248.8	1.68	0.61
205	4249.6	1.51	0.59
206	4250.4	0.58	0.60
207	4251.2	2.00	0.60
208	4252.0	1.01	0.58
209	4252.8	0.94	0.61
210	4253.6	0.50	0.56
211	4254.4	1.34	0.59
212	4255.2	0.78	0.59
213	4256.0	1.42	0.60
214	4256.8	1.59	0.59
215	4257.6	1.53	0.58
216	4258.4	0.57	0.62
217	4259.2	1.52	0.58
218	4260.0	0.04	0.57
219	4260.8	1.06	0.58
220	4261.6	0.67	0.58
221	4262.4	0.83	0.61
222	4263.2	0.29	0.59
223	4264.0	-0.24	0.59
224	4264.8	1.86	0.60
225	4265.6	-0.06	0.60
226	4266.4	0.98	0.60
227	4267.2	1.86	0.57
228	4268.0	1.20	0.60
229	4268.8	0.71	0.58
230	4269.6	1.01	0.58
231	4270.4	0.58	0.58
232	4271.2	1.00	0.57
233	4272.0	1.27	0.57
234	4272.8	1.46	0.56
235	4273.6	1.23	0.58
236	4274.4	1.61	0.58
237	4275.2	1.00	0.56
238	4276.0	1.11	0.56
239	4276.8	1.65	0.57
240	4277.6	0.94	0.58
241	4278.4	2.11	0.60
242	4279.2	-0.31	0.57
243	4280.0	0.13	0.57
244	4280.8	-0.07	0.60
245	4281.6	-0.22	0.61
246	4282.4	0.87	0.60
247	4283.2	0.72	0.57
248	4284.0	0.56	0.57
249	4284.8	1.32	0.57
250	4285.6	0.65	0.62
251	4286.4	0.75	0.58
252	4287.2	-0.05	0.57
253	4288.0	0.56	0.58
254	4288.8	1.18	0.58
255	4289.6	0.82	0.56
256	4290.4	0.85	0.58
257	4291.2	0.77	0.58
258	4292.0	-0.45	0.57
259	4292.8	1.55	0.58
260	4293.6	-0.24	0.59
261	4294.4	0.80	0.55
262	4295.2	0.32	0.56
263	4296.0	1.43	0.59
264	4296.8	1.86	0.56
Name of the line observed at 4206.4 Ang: [O II]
